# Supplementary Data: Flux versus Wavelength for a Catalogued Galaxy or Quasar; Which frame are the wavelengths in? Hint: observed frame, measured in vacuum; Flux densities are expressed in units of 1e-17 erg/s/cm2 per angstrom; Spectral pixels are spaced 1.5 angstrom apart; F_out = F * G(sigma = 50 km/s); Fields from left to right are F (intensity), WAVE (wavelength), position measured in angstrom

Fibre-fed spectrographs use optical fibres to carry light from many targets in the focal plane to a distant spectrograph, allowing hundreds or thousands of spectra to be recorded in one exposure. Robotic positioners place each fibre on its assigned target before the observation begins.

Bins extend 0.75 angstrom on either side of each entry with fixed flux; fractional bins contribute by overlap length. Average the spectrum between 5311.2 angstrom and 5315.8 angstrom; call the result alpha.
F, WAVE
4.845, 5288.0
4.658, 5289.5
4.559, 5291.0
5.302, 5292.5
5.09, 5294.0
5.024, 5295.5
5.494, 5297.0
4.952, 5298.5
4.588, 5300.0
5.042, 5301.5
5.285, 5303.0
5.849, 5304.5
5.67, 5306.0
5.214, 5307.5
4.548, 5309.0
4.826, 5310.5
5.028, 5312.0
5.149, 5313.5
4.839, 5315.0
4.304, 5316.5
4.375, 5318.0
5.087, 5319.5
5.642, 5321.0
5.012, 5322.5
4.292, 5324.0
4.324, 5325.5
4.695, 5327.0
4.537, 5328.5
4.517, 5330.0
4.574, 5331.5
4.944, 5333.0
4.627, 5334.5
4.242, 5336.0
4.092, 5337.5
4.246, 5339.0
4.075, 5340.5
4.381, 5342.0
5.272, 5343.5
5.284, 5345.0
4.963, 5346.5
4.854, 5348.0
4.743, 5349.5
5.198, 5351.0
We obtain 5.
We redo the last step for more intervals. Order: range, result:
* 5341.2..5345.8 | 4.97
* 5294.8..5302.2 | 5.02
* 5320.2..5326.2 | 4.82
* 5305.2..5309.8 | 5.15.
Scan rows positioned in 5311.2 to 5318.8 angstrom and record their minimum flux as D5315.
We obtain 4.304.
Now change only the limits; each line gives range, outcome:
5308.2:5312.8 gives 4.548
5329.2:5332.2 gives 4.517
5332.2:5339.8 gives 4.092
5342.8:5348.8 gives 4.854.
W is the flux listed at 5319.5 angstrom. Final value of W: 5.087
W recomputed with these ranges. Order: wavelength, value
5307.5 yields 5.214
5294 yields 5.09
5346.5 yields 4.963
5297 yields 5.494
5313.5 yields 5.149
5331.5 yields 4.574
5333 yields 4.944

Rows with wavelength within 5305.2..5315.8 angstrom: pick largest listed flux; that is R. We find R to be 5.67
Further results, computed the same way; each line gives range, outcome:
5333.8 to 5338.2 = 4.627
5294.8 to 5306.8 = 5.849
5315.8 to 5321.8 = 5.642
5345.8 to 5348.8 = 4.963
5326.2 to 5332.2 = 4.695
